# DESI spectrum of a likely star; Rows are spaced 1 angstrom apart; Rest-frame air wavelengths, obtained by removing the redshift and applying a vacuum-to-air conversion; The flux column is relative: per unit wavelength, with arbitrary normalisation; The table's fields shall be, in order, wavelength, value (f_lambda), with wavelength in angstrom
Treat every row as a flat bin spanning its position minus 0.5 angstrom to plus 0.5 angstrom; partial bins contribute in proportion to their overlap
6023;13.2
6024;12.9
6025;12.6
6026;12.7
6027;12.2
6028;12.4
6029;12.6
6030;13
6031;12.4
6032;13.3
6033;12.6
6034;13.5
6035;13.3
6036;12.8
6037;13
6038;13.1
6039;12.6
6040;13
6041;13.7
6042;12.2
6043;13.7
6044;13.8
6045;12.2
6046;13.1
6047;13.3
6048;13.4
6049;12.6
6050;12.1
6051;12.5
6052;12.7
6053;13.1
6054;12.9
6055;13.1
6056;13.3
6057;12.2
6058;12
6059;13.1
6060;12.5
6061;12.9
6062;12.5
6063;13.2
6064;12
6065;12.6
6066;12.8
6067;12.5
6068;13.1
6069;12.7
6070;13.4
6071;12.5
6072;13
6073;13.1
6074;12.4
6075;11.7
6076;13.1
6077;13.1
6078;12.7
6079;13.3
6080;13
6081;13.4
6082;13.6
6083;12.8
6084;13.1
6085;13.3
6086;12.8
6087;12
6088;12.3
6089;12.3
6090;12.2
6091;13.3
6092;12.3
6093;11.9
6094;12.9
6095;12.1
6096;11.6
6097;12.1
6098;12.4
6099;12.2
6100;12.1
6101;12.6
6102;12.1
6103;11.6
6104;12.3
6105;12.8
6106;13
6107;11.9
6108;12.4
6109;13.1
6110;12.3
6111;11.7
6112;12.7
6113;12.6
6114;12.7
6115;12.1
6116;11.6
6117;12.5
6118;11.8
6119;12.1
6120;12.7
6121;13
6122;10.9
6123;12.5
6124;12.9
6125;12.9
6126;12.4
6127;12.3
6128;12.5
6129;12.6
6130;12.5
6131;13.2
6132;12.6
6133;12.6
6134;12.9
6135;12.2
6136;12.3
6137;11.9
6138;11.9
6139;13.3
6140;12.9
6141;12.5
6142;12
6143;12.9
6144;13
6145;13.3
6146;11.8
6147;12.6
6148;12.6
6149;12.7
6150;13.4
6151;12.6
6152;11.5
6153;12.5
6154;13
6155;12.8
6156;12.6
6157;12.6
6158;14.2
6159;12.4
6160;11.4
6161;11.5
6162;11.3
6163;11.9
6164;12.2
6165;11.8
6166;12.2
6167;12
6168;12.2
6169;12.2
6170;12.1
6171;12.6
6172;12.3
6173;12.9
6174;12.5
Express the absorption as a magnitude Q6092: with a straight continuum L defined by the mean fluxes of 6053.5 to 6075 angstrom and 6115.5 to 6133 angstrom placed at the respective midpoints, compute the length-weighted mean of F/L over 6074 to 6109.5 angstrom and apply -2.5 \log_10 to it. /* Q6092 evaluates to 0.00 mag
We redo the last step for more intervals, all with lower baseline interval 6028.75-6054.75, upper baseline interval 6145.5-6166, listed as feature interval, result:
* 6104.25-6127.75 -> 0.016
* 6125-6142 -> -0.005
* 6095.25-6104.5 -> 0.047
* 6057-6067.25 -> 0.021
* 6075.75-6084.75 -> -0.032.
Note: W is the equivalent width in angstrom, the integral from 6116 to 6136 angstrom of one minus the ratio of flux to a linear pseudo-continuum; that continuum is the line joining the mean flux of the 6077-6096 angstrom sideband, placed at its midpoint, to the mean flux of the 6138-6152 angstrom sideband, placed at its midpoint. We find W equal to 0.4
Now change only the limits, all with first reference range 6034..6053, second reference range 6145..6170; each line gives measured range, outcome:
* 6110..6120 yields 0.3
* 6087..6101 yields 0.4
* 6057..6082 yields 0.1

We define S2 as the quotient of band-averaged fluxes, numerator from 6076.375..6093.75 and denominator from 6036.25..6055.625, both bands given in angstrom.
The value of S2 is 0.99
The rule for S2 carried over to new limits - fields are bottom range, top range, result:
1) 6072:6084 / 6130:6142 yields 0.97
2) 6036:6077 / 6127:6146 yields 0.98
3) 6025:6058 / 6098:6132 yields 0.96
